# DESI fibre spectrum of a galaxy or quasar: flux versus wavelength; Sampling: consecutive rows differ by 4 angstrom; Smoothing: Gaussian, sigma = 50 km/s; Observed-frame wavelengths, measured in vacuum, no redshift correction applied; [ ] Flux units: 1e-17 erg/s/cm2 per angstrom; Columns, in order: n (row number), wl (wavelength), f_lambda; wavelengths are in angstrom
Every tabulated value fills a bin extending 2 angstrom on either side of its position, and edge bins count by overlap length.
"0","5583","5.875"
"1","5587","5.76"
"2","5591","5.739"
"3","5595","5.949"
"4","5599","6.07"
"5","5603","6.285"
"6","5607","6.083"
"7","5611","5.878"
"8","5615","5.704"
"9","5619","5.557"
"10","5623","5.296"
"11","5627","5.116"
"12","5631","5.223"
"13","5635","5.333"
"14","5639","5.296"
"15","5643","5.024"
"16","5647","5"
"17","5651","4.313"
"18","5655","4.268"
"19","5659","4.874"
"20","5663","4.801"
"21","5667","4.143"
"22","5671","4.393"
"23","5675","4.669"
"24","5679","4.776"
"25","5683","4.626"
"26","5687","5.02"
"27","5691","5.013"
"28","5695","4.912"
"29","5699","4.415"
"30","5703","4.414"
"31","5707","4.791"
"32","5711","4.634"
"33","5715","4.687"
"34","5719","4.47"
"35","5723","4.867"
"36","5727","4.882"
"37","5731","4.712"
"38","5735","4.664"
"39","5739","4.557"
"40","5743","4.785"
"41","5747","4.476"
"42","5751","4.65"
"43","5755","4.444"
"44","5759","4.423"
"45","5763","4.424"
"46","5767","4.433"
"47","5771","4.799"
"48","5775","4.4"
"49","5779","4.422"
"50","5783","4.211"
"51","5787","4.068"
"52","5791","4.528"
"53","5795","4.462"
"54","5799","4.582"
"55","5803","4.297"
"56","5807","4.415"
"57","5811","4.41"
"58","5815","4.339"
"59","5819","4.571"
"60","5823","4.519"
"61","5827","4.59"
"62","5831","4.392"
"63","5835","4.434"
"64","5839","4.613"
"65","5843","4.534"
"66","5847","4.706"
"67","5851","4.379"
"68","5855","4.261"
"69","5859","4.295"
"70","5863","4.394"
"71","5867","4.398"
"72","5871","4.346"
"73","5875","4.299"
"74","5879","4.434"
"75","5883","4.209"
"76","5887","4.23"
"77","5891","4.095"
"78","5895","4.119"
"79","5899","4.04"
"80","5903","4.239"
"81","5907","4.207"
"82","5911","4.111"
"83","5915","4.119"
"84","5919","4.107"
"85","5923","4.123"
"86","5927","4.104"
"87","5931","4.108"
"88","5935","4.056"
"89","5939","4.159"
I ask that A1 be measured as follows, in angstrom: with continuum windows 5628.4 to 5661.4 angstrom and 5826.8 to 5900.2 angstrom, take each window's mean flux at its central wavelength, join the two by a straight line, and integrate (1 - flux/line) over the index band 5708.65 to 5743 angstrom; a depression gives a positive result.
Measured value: 0.1 angstrom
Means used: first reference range 4.92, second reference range 4.35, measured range 4.69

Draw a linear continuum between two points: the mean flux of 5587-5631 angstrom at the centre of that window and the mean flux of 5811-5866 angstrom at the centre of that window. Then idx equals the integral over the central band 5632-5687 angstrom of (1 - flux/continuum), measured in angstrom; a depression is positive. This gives 7.2 angstrom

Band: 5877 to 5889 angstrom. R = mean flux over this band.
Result 4.29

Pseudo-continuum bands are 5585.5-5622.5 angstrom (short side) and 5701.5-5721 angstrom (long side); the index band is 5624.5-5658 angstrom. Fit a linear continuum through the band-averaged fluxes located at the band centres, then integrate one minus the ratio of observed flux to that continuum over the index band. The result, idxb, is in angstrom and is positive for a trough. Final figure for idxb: 3.0 angstrom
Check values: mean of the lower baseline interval 5.87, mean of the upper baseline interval 4.6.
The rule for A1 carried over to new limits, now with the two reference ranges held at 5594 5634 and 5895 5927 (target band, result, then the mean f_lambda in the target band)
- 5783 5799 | 1.3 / 4.36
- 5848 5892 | 0.3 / 4.32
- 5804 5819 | 0.8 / 4.41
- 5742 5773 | 2.5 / 4.55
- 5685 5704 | 1.8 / 4.77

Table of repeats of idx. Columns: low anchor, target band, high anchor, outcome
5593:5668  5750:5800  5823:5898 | 2.9 angstrom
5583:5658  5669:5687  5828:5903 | 1.8 angstrom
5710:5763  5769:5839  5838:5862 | 1.3 angstrom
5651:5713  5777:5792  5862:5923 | 0.5 angstrom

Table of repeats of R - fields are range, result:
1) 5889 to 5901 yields 4.08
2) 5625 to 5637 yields 5.22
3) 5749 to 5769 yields 4.47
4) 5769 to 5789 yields 4.38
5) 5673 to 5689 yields 4.77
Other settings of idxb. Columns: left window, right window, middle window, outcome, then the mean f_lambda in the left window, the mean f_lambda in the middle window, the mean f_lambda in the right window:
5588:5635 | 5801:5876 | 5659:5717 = 6.6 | 5.7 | 4.67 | 4.43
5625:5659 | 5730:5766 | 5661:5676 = 1.1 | 4.94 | 4.49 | 4.56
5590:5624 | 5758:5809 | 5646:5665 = 2.9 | 5.86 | 4.63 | 4.42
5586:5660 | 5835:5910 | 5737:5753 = 0.9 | 5.41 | 4.62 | 4.32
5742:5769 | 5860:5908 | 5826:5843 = -0.6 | 4.51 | 4.51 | 4.25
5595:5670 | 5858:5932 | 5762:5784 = 1.1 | 5.24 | 4.46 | 4.21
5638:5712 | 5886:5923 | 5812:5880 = -2.6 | 4.7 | 4.44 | 4.14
